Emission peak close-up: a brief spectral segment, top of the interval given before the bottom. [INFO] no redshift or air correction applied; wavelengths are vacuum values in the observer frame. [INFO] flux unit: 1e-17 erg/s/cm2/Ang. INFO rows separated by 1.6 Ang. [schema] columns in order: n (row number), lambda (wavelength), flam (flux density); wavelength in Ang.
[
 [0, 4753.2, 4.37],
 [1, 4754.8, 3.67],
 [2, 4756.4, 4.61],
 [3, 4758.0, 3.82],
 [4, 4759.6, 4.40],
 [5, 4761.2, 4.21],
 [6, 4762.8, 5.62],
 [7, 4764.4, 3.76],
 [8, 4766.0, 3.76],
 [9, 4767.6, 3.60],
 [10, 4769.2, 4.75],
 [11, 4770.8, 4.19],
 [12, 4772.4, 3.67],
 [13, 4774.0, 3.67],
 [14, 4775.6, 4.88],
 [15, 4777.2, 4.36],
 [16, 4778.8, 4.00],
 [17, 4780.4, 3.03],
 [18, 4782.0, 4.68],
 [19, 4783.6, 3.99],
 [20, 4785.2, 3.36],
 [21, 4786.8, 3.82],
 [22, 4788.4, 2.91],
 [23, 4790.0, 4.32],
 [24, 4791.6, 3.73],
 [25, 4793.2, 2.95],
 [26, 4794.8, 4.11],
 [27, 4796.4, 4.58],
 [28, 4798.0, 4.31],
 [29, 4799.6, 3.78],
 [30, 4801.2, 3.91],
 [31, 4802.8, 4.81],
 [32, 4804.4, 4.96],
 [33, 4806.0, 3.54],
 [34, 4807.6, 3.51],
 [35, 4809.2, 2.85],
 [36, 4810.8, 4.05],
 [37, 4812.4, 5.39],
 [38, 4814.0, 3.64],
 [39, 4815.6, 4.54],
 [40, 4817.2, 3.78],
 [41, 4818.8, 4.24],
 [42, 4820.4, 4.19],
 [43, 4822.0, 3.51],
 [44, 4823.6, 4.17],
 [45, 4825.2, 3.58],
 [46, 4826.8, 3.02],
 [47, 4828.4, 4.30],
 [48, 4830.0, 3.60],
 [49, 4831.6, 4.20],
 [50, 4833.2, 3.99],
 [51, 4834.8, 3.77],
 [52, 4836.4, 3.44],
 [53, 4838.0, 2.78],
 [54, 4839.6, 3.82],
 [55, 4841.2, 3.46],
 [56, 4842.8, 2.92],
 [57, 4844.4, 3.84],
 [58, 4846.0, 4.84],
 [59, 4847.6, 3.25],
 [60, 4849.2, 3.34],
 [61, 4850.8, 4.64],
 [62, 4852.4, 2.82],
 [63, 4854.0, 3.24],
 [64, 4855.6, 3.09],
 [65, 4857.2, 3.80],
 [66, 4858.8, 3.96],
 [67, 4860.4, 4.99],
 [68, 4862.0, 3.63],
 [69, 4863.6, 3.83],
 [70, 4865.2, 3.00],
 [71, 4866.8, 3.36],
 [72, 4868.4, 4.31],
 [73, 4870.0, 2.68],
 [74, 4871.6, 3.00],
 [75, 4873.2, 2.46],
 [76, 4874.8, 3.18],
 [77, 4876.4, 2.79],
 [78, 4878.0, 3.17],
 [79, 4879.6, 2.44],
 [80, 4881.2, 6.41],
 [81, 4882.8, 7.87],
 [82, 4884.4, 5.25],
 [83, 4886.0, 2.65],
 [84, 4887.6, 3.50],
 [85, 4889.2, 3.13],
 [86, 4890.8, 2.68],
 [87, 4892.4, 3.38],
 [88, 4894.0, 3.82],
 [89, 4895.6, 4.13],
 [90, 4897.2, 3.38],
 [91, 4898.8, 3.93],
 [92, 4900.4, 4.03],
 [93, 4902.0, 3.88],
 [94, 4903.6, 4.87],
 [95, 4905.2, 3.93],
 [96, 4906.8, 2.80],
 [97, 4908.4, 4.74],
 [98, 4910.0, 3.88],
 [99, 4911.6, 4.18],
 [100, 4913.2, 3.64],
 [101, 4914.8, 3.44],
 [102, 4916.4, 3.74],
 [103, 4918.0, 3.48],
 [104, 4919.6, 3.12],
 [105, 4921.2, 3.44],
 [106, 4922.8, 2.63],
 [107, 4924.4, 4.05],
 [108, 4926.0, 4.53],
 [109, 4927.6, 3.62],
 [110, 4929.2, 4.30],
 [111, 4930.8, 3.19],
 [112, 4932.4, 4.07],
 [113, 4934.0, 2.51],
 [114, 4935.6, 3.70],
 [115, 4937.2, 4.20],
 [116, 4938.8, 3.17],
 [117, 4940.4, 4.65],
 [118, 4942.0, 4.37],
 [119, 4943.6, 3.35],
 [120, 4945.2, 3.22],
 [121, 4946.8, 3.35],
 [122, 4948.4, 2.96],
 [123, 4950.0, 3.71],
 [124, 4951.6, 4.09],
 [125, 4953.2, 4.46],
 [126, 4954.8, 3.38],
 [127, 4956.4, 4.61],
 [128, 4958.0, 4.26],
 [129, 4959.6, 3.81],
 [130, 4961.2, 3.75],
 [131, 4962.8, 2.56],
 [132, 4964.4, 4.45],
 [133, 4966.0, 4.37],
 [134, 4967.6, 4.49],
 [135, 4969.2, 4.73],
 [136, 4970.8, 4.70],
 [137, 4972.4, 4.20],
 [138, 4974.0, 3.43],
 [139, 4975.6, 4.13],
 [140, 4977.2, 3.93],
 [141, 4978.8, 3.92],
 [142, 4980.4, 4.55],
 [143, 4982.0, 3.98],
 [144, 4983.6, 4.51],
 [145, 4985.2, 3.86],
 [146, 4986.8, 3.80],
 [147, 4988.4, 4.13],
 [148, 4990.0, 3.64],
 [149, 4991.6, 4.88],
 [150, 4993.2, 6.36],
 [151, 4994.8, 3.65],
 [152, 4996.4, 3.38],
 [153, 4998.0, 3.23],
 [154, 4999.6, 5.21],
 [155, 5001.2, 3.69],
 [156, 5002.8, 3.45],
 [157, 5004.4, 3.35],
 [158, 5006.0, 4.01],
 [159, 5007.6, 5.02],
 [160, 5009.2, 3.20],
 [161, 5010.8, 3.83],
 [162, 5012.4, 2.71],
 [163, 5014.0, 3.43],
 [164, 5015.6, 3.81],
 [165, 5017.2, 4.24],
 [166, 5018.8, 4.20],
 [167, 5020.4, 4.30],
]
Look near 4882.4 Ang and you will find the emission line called H-gamma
